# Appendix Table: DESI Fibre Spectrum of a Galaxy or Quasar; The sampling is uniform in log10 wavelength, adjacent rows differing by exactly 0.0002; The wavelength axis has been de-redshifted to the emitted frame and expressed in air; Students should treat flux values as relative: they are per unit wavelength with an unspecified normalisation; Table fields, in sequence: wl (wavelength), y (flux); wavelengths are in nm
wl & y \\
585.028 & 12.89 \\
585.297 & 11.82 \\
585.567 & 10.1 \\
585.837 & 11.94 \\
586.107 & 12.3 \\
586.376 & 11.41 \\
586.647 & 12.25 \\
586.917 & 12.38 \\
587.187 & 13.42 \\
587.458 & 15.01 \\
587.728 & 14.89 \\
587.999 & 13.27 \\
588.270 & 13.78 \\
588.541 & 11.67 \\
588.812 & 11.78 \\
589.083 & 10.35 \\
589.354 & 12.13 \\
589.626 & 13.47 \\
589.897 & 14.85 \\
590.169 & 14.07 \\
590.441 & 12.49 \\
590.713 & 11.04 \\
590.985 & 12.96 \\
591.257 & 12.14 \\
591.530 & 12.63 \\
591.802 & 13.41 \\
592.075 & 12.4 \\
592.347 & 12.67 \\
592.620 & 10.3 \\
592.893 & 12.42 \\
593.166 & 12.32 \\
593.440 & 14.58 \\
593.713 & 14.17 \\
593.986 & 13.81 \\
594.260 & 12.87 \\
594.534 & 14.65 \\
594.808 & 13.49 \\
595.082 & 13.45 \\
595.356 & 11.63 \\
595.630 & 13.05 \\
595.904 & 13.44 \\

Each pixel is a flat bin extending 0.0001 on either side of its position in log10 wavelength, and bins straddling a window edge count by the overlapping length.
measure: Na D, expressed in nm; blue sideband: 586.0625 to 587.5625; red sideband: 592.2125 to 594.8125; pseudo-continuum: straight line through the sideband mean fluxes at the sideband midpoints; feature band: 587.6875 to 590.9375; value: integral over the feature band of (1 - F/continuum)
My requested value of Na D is 0.04 nm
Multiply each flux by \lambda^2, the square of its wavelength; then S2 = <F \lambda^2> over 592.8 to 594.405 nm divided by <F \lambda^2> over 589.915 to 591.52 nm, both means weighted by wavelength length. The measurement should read 1.1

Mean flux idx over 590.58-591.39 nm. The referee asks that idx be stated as 12.1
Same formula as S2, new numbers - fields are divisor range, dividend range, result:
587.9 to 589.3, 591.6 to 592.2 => 1.07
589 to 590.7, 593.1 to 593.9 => 1.09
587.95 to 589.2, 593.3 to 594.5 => 1.17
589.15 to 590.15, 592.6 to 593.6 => 0.96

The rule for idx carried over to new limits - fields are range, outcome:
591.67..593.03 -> 12.2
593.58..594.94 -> 13.8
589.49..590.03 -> 14.2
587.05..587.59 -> 14.2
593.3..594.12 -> 14.2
